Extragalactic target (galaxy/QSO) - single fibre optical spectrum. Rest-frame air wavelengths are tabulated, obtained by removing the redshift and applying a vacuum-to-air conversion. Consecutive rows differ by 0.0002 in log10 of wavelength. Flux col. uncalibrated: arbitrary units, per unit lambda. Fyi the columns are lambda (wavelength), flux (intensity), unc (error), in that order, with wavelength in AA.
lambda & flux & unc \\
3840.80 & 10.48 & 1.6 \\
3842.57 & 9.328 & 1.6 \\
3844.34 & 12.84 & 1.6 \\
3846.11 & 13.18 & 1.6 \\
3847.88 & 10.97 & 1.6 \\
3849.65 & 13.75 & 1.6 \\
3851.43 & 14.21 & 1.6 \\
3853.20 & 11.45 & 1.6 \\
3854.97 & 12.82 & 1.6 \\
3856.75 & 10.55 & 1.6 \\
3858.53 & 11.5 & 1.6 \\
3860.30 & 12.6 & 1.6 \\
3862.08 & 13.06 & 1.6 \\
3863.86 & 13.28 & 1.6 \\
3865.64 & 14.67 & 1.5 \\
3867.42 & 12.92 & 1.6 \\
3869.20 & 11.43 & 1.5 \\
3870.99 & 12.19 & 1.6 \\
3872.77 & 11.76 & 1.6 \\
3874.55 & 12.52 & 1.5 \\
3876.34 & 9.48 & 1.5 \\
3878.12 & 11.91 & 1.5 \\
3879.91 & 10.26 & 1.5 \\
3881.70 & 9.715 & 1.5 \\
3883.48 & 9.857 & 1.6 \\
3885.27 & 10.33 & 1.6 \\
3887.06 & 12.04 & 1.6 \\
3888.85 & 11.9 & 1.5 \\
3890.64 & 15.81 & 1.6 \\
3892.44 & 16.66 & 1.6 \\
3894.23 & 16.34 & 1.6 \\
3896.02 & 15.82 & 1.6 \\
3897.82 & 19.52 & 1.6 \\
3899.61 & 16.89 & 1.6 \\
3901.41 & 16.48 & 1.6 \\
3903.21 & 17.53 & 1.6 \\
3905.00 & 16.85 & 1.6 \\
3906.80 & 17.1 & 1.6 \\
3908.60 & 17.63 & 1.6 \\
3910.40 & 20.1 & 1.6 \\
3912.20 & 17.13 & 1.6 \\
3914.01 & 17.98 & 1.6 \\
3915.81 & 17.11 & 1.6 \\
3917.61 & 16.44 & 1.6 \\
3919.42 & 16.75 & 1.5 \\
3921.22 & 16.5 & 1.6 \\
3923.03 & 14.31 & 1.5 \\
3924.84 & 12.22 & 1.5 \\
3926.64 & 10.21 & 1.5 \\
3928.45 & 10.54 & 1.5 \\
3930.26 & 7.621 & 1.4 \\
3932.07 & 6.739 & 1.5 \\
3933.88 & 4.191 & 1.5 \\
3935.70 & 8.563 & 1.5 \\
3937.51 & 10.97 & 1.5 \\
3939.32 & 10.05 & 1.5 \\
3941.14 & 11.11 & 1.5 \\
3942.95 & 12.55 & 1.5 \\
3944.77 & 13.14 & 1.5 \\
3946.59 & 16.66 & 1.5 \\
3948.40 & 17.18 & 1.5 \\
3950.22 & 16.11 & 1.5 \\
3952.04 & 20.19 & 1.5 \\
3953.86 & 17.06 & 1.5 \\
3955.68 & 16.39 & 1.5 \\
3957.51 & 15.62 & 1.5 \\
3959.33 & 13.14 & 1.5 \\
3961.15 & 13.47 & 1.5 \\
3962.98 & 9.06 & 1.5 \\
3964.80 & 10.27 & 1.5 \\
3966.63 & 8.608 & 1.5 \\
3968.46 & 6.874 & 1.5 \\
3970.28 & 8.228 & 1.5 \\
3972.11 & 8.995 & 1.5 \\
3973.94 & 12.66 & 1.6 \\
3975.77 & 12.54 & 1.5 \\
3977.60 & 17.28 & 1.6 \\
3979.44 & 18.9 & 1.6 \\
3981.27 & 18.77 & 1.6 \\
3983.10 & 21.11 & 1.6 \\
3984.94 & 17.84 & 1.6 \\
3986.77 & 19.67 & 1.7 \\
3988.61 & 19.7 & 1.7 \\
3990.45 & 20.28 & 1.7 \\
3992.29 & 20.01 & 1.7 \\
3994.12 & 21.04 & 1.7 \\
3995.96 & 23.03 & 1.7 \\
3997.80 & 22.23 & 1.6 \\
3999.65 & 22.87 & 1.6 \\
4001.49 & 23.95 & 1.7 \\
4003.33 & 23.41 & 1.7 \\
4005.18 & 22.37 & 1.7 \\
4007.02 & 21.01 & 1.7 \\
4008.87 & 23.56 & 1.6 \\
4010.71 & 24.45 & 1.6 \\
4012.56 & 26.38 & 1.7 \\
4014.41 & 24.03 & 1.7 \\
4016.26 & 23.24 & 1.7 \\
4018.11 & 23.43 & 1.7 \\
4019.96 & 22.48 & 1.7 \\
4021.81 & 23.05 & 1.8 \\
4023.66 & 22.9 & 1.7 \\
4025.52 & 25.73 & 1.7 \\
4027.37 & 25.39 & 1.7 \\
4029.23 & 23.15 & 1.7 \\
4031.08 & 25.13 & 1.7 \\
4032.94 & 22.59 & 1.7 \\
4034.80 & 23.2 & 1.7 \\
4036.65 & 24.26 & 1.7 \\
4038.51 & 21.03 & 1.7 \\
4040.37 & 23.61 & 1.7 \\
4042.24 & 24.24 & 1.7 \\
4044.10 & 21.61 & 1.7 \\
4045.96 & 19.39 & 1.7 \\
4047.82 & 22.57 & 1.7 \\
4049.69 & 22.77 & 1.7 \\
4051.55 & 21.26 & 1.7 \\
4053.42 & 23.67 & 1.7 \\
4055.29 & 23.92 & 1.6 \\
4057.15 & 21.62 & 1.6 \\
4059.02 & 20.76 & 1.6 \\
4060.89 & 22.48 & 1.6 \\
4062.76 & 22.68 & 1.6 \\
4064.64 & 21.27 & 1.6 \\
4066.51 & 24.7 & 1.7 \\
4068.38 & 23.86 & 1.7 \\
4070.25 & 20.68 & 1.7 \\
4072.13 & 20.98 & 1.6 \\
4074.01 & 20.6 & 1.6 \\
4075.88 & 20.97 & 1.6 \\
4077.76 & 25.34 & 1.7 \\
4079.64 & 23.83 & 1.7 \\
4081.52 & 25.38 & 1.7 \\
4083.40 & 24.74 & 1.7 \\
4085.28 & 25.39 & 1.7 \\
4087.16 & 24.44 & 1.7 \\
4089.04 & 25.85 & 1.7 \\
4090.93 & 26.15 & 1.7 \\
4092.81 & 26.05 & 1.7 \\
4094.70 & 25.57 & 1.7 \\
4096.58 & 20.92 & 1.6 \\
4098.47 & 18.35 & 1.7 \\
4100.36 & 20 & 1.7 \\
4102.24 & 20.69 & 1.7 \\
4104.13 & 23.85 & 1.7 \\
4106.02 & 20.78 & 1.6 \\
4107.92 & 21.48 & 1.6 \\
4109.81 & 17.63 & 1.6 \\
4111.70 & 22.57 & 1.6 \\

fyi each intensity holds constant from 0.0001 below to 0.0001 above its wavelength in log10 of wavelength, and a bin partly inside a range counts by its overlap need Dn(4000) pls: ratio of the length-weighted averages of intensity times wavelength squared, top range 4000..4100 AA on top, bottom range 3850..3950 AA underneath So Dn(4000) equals 1.87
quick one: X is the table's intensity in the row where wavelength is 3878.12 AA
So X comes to 11.91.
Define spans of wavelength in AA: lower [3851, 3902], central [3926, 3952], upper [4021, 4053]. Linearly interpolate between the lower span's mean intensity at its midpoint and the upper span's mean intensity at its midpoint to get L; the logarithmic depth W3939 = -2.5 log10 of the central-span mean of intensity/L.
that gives 0.43 mag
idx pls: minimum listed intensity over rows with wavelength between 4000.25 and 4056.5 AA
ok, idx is 19.39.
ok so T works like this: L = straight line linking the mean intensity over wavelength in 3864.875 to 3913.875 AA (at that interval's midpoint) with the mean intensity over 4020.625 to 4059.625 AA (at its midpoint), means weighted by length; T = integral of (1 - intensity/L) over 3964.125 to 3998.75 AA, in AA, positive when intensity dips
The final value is 6.1 AA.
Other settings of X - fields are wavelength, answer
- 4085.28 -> 25.39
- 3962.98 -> 9.06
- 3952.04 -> 20.19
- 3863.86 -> 13.28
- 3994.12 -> 21.04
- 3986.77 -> 19.67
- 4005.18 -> 22.37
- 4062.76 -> 22.68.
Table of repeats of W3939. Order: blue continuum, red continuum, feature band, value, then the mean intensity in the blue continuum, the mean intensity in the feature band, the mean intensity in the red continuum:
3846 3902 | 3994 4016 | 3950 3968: 0.38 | 13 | 13.7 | 23.3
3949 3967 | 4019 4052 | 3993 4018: -0.18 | 14.2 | 23.2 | 23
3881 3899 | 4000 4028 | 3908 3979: 0.33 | 13.9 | 13.1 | 23.7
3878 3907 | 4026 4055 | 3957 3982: 0.46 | 14.4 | 12.4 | 23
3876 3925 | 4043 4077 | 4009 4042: -0.16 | 15.1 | 23.8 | 22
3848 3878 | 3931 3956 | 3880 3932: -0.17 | 12.3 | 14.7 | 12.8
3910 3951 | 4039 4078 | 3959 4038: -0.08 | 13.1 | 19.6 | 22.3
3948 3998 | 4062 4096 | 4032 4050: -0.08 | 15.8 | 22.5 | 23.8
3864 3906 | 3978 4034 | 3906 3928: -0.01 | 13.6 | 16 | 22.3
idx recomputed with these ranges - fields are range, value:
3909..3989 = 4.191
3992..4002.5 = 20.01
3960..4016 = 6.874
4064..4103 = 18.35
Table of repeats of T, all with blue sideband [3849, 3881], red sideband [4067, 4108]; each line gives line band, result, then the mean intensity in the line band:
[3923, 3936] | 5.4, 8.99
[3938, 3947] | 2.0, 12.4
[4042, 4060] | -0.7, 22.1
